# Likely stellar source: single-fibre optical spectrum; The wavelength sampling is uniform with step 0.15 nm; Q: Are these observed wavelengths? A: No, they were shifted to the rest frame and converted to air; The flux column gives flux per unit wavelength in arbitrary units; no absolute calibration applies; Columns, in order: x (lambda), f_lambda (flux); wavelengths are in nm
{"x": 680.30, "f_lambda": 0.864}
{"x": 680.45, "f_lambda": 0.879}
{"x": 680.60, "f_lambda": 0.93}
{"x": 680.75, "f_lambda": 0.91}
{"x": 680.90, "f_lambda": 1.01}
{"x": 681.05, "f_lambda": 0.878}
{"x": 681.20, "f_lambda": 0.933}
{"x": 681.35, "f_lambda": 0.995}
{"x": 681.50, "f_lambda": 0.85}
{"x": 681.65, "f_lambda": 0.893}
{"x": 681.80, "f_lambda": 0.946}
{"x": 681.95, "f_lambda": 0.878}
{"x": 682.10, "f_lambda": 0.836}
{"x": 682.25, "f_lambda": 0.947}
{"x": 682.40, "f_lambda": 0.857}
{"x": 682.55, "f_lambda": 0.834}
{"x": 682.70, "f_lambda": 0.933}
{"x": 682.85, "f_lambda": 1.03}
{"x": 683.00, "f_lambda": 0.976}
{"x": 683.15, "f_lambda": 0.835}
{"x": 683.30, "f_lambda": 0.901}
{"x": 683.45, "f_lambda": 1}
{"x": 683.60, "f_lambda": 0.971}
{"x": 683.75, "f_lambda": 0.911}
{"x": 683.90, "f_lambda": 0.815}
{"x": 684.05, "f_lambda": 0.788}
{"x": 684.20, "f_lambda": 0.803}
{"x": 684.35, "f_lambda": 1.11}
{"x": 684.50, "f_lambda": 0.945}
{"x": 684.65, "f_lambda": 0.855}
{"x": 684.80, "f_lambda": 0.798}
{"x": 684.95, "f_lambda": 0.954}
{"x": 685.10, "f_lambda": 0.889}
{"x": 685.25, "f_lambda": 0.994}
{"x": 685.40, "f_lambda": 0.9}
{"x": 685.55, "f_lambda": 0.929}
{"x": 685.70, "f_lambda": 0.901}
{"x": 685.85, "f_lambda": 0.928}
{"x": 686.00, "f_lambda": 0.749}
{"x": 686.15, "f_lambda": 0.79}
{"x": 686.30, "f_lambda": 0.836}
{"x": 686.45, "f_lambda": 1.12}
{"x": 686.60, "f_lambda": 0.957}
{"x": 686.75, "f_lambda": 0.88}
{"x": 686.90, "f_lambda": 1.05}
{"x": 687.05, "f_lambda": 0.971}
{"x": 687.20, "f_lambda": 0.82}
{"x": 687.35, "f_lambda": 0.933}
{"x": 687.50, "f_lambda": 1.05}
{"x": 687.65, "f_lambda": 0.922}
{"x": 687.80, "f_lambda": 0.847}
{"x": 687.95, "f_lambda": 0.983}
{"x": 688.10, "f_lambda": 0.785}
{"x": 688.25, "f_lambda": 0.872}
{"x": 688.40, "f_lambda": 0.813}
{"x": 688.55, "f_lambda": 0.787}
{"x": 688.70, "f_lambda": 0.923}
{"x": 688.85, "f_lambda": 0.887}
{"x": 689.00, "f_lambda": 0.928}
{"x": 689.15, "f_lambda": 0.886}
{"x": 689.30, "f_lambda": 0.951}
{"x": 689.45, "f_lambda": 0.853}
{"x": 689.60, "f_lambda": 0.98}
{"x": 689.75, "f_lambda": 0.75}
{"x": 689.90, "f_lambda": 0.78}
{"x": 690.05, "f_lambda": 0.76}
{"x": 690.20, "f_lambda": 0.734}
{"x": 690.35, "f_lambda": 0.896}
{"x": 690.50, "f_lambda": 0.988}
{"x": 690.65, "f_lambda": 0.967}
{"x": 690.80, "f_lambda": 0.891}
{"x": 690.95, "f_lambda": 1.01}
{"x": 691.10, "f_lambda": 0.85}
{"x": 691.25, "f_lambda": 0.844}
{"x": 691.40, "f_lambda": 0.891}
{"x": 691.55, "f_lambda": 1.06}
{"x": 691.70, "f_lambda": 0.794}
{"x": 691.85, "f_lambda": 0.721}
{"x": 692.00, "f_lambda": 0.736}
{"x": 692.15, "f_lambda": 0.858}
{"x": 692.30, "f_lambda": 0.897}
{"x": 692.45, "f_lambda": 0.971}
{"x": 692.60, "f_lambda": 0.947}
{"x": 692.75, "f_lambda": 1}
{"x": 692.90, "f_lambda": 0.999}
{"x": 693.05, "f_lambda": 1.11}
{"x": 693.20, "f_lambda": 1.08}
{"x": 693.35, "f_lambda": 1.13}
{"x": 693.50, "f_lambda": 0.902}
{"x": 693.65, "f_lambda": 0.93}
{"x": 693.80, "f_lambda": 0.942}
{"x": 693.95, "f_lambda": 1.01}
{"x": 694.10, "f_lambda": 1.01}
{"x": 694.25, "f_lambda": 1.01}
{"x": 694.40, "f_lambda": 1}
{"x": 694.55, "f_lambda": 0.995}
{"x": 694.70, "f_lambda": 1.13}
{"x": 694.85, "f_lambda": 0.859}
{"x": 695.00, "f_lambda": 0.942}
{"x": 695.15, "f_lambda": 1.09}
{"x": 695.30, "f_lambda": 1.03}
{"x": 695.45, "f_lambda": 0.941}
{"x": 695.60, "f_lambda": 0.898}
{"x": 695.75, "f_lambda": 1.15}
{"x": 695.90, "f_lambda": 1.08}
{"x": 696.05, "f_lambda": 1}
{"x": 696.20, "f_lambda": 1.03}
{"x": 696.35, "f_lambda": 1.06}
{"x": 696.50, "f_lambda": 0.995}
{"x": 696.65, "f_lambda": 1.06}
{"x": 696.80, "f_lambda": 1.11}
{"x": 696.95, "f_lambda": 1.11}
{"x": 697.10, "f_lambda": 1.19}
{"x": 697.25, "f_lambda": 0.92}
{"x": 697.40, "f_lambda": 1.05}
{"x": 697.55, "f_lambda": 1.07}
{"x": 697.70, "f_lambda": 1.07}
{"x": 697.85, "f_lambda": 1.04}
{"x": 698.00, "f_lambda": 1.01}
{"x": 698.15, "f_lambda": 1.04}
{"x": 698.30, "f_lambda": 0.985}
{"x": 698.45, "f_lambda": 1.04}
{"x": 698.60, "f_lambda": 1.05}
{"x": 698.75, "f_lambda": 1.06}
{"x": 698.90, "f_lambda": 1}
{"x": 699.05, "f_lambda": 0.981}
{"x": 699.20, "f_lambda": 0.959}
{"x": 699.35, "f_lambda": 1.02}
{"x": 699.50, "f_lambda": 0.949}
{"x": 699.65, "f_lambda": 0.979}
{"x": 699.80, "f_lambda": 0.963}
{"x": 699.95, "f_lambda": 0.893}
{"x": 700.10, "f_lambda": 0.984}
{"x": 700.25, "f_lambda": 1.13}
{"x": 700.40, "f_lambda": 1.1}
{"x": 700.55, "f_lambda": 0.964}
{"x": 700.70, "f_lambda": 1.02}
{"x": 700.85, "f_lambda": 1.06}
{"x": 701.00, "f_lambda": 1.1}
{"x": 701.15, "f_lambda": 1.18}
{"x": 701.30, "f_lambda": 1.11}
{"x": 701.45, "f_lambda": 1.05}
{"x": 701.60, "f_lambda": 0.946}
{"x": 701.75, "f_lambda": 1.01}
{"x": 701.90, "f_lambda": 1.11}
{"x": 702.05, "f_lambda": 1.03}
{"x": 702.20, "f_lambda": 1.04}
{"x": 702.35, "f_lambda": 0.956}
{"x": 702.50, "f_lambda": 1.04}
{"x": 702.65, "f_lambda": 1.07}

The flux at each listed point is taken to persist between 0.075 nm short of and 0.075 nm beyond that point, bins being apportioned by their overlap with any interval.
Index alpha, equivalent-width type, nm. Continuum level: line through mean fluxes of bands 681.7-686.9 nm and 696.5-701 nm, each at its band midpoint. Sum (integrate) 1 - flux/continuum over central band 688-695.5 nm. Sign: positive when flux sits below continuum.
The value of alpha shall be 0.37 nm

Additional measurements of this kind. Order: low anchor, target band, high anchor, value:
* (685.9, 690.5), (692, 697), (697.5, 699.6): -0.19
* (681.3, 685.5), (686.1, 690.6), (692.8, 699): 0.30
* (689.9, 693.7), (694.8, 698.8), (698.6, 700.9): -0.25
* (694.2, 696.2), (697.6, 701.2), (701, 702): 0.09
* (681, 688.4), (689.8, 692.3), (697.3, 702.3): 0.26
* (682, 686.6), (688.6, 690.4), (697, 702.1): 0.17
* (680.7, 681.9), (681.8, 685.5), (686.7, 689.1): 0.04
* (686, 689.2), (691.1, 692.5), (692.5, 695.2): 0.16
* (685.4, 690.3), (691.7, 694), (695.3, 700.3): 0.03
